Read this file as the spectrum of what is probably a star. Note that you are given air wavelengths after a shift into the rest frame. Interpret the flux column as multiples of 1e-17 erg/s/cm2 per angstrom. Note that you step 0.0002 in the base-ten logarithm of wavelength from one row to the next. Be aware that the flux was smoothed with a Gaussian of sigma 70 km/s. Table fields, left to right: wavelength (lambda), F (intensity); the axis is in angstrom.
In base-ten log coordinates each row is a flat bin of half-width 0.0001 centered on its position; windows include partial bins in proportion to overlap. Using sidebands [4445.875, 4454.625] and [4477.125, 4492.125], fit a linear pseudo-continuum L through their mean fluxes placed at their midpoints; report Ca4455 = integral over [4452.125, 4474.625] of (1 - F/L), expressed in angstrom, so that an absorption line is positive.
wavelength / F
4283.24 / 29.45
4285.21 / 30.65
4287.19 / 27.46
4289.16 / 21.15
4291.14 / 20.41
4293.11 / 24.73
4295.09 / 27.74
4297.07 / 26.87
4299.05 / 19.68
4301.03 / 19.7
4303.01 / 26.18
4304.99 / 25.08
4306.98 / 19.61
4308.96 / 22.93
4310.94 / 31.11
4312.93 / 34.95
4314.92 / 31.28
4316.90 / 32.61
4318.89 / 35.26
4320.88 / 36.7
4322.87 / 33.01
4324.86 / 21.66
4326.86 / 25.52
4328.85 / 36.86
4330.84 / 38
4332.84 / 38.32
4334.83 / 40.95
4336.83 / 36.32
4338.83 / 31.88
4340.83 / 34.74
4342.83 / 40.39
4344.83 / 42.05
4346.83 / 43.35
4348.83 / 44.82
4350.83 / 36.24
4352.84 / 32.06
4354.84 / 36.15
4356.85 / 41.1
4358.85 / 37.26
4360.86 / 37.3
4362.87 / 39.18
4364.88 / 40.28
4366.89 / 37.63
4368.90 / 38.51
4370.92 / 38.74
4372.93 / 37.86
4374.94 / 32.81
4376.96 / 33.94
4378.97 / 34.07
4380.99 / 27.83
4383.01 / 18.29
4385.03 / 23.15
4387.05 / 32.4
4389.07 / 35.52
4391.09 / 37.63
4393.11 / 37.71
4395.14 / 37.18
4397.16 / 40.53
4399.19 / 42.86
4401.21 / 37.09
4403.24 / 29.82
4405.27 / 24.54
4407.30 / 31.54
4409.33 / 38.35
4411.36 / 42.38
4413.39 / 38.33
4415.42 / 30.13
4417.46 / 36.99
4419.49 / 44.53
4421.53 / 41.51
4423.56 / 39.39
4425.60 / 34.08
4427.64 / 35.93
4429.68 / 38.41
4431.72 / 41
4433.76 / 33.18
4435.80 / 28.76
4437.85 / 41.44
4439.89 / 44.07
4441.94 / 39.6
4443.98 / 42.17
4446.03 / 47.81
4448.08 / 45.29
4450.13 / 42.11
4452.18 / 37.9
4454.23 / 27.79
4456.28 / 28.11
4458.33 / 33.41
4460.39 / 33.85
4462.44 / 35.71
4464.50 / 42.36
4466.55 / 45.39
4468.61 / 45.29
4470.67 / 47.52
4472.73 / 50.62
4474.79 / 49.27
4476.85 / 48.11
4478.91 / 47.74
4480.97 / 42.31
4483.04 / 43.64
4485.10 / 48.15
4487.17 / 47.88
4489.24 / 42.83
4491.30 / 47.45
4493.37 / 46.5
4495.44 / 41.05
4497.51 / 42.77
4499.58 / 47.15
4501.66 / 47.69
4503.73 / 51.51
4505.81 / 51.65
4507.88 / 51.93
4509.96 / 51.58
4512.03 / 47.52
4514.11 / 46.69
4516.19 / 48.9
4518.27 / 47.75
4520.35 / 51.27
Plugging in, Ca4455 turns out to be 1.7 angstrom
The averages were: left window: 40.3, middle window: 39.4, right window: 45.8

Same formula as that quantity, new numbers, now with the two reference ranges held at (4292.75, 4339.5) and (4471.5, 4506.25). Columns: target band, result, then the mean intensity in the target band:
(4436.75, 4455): 0.64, 41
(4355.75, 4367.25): -1.50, 38.8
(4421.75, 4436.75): 1.75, 36.2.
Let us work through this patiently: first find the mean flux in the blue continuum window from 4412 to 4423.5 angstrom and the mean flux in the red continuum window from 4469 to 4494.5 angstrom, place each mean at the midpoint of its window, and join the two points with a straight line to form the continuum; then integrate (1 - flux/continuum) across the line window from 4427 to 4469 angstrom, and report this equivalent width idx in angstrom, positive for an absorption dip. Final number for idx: 3.9 angstrom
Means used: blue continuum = 38.5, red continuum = 46.8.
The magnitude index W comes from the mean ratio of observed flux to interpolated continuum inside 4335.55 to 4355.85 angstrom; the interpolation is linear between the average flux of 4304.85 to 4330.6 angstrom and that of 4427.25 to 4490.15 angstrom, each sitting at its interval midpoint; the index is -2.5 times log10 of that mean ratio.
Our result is -0.17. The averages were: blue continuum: 30.1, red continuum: 41.3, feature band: 37.8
